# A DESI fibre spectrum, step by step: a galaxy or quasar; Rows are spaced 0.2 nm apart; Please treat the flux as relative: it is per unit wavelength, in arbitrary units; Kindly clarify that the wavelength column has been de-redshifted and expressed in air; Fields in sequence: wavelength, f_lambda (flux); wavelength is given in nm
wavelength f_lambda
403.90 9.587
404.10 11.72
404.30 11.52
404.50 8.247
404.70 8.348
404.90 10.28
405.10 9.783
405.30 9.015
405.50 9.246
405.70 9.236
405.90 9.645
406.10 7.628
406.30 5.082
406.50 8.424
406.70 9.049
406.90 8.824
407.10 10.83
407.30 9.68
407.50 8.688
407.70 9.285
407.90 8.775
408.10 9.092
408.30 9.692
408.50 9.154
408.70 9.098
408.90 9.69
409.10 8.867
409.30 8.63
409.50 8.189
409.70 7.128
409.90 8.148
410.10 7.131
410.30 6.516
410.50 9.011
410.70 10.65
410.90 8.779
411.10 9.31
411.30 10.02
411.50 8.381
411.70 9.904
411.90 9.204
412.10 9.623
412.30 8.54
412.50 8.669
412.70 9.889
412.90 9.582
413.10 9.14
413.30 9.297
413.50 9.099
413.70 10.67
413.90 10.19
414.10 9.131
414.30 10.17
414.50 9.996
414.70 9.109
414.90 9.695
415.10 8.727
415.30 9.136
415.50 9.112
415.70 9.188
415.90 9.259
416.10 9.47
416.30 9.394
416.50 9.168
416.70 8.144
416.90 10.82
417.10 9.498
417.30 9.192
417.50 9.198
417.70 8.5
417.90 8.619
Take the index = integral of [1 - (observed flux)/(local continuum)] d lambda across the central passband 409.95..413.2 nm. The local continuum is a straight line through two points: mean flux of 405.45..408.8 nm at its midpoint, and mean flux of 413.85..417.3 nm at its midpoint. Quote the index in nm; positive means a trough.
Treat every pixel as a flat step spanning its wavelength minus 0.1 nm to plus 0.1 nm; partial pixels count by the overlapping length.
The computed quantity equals 0.06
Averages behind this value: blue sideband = 8.9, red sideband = 9.41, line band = 9.01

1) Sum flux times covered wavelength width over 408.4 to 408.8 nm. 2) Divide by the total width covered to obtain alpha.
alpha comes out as 9.13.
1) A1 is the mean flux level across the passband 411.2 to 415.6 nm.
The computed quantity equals 9.42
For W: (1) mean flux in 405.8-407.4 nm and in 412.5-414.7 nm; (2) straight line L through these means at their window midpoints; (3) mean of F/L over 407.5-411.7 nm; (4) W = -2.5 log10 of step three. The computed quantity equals 0.032 mag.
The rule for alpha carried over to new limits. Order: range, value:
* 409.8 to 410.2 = 7.64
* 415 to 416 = 9.08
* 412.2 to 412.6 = 8.6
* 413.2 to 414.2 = 9.68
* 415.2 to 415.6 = 9.12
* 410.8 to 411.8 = 9.28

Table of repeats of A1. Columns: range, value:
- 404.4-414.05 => 8.99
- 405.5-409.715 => 8.84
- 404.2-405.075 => 9.61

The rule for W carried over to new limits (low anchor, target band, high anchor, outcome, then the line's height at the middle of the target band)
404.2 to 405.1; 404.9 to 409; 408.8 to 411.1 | 0.01 mag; 9.12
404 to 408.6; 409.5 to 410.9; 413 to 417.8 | 0.14 mag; 9.27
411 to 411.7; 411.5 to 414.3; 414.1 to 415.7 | -0.01 mag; 9.36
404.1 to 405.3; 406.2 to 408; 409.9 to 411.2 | 0.06 mag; 9.26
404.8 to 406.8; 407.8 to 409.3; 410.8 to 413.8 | -0.02 mag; 8.99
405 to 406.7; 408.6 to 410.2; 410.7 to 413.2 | 0.08 mag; 8.99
